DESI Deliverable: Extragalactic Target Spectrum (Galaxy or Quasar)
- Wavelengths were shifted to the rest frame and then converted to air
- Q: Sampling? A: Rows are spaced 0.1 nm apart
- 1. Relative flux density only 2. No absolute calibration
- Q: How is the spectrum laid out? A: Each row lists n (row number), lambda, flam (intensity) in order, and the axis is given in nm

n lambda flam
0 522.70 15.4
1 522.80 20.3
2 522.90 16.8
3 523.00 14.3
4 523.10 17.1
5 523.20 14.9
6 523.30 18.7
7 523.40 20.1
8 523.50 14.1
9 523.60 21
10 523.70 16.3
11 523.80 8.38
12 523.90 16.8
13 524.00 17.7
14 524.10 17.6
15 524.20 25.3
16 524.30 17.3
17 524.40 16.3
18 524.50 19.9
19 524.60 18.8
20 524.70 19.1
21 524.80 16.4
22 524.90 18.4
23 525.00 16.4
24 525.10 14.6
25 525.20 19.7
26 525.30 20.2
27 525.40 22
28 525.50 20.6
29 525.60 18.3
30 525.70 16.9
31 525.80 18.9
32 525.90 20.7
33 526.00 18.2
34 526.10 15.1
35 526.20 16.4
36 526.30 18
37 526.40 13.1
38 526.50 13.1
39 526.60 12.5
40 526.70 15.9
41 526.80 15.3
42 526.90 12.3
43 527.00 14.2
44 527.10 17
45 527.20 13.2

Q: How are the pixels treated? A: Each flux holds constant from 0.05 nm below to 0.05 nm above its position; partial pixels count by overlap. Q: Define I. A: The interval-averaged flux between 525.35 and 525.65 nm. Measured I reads 20.3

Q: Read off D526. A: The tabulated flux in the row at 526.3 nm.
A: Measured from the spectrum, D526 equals 18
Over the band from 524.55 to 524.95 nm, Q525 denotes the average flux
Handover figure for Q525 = 18.2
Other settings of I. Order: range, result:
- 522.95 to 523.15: 15.7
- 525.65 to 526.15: 18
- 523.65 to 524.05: 14.8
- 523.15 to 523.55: 16.9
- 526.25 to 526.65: 14.2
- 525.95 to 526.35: 16.9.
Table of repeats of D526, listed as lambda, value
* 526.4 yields 13.1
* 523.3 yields 18.7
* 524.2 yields 25.3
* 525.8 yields 18.9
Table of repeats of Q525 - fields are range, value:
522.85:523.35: 16.4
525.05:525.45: 19.1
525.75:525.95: 19.8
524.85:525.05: 17.4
